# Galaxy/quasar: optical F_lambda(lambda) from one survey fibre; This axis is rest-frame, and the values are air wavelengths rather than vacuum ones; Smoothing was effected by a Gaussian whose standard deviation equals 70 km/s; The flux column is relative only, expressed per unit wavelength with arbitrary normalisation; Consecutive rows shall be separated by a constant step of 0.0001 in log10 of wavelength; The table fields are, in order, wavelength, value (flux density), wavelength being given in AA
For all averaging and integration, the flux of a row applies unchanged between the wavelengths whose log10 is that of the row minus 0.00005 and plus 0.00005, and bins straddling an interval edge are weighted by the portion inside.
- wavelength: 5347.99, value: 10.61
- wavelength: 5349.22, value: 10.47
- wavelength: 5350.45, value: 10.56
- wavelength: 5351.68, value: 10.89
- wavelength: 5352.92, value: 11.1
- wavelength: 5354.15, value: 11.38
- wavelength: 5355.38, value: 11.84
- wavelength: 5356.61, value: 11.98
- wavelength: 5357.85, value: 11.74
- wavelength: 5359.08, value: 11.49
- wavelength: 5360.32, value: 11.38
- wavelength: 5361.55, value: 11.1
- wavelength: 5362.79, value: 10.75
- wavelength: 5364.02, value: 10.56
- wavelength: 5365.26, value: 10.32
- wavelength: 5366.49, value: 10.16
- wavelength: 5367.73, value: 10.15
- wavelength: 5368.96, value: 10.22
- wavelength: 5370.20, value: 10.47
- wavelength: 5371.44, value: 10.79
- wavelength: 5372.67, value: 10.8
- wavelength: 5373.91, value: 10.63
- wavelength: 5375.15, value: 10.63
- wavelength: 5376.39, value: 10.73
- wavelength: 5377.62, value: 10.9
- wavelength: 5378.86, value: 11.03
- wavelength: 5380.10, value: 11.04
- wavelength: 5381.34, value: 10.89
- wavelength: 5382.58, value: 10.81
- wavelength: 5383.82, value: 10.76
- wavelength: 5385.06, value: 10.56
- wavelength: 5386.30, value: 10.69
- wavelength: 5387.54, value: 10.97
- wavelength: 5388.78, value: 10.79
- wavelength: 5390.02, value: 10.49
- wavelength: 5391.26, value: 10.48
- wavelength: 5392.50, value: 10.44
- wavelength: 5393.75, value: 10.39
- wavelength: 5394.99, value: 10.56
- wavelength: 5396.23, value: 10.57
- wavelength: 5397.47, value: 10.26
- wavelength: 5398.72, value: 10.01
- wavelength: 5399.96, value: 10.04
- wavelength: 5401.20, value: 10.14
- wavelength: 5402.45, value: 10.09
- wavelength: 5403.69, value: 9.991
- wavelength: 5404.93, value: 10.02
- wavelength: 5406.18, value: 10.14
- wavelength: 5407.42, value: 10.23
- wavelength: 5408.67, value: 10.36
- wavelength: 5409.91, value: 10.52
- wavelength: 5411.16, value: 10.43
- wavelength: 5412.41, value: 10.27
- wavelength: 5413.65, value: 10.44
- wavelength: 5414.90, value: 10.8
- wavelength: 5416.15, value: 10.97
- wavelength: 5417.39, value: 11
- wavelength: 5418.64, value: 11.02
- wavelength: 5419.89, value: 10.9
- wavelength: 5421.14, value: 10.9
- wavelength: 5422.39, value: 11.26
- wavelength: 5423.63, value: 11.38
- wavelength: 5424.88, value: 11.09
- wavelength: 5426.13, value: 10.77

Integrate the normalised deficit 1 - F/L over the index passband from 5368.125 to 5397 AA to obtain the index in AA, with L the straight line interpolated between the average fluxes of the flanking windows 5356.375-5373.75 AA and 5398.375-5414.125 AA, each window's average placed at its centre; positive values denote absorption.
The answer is -0.3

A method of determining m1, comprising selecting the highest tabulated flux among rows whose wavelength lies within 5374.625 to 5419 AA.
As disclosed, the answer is 11.04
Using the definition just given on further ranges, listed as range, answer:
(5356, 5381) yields 11.98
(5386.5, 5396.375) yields 10.97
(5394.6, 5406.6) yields 10.57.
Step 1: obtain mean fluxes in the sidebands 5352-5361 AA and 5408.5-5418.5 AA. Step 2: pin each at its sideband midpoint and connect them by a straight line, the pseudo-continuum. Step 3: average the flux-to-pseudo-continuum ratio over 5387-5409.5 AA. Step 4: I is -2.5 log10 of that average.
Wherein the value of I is 0.06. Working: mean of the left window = 11.5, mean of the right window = 10.6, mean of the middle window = 10.3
